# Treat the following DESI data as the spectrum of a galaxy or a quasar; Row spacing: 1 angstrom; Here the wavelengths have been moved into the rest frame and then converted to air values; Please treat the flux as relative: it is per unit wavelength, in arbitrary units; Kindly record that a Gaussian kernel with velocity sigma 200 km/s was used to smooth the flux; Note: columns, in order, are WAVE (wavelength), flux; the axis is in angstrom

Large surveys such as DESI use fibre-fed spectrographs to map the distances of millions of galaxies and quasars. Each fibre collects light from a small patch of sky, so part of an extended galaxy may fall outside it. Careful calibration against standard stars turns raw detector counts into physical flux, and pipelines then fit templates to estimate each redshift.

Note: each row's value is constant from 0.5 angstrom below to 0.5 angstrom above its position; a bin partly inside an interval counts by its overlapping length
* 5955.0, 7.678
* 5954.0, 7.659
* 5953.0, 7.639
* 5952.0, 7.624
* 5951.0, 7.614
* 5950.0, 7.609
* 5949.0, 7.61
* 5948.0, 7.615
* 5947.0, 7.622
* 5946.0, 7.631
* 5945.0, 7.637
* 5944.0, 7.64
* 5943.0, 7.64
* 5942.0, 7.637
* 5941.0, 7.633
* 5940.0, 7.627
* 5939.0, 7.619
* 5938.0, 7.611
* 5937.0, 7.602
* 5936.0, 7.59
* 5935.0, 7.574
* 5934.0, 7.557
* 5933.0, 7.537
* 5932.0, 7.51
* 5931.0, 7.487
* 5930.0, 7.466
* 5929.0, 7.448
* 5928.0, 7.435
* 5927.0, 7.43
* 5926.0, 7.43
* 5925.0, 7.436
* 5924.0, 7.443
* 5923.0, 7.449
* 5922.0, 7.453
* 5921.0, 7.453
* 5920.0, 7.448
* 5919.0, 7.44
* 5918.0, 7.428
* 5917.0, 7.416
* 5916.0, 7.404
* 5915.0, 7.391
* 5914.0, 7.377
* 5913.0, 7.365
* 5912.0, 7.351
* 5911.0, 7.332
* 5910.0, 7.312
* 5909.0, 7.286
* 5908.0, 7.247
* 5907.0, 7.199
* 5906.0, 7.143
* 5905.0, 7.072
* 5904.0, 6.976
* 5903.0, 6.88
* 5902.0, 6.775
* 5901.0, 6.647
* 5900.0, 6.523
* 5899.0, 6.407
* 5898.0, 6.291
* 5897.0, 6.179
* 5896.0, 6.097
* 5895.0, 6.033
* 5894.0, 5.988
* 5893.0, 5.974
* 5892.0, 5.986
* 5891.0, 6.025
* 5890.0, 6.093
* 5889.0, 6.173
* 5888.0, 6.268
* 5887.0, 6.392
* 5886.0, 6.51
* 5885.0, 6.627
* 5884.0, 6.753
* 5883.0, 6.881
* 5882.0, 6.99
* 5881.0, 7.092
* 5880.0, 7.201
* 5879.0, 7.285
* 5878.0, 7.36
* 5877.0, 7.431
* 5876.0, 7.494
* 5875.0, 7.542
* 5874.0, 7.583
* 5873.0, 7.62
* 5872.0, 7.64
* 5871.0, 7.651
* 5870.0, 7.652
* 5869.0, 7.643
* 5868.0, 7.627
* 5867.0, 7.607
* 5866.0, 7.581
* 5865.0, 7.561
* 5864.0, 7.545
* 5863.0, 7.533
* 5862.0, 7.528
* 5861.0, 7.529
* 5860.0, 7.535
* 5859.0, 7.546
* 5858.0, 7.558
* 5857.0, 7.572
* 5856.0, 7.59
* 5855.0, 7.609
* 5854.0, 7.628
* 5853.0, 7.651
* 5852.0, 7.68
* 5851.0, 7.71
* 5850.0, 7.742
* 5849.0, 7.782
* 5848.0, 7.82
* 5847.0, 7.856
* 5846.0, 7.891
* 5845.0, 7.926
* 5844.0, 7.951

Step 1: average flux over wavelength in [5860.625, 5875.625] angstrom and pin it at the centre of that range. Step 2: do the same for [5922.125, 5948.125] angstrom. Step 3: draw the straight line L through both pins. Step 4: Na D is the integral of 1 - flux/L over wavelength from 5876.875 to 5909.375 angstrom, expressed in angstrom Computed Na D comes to 4.0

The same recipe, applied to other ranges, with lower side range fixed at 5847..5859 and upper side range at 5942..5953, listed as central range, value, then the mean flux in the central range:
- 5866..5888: 1.2 angstrom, 7.25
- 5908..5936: 0.8 angstrom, 7.43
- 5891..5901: 1.9 angstrom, 6.18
